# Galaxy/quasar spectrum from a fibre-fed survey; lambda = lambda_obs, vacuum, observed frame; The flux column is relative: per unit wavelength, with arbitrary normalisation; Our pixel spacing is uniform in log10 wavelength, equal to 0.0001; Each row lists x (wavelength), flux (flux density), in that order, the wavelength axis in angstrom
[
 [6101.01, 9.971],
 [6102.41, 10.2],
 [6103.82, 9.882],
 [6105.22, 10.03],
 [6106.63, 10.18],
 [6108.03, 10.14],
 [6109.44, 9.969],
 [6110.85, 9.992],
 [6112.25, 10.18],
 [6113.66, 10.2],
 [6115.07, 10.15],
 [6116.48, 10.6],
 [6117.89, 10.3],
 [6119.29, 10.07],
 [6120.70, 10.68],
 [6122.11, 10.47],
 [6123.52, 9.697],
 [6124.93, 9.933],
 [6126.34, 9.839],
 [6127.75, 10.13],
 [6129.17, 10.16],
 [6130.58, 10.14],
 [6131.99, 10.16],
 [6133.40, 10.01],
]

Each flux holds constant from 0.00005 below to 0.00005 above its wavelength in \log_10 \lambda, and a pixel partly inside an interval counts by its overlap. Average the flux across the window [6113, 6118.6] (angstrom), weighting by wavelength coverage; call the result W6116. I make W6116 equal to 10.3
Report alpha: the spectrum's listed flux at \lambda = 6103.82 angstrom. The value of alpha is 9.882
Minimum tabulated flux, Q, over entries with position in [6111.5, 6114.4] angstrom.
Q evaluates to 10.18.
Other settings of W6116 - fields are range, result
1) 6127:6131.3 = 10.1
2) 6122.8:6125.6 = 9.82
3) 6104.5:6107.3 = 10.1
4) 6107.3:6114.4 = 10.1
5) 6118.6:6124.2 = 10.2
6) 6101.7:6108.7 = 10.1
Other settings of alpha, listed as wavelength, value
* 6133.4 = 10.01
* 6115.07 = 10.15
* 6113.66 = 10.2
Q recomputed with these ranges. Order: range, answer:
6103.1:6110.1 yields 9.882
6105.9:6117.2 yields 9.969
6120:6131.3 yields 9.697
